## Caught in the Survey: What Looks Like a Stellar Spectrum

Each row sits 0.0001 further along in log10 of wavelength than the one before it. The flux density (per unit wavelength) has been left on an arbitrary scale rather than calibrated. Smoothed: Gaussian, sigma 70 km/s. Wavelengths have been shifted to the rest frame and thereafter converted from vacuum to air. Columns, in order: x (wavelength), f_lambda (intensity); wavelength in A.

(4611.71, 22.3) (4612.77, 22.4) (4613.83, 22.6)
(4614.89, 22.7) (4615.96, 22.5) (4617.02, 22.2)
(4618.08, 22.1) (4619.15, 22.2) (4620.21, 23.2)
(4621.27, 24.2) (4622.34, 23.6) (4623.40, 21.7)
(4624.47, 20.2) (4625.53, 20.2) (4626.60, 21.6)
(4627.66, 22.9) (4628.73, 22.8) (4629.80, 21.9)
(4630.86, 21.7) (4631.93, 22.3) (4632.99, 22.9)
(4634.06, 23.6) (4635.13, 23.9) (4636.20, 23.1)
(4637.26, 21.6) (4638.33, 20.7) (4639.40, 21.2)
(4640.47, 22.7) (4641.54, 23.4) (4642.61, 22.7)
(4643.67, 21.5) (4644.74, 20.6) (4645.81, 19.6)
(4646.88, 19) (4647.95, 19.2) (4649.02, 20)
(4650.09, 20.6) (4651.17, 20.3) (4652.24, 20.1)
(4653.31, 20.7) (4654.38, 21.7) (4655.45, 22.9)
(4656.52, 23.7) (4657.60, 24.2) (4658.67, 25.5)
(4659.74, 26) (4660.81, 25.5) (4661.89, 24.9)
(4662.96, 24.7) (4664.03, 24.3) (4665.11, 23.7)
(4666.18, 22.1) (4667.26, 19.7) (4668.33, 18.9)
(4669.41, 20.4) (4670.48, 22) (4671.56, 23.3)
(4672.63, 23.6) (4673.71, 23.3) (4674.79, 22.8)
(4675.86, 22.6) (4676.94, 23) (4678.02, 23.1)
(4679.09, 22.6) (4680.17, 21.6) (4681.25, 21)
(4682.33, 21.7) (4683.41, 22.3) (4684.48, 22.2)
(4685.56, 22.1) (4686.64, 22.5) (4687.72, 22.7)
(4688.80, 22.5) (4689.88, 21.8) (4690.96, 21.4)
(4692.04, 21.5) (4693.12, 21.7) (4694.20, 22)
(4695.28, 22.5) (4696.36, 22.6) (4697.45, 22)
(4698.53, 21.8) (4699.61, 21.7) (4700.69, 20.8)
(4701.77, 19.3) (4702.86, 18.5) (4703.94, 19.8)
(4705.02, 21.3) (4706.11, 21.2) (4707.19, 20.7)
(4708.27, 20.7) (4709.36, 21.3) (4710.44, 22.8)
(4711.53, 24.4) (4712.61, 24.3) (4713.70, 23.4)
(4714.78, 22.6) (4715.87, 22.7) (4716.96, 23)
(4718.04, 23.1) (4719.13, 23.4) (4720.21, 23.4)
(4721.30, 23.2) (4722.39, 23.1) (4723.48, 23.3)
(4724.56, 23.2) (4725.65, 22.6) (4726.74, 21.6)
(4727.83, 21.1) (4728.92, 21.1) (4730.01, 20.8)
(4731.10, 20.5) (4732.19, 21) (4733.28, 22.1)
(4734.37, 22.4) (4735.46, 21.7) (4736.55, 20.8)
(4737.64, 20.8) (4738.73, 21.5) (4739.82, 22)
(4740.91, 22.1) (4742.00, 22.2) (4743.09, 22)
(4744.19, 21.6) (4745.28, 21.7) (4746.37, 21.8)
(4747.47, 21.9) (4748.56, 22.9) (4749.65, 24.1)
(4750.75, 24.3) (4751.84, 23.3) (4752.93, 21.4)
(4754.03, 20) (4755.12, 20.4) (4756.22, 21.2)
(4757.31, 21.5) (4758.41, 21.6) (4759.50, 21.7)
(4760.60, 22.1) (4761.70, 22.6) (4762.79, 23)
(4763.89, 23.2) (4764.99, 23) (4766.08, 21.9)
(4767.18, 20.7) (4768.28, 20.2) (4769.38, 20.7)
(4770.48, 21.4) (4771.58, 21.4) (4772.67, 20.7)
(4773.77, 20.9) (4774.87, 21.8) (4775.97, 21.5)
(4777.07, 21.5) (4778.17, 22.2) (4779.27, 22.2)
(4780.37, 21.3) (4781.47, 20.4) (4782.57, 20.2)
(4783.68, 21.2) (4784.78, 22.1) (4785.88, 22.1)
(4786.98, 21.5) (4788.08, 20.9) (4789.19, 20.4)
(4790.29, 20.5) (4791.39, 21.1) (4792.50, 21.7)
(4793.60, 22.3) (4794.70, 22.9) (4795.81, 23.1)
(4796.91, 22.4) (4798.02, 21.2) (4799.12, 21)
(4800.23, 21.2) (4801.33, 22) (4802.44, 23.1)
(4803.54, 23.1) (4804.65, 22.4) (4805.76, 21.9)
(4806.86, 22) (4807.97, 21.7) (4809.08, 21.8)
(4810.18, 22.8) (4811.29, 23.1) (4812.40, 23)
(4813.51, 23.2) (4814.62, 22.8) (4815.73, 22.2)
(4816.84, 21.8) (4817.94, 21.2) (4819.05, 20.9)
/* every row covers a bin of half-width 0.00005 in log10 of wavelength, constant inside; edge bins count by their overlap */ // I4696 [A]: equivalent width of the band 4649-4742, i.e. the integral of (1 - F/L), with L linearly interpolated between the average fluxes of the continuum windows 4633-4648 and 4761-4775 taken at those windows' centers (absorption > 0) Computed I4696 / -1.96 A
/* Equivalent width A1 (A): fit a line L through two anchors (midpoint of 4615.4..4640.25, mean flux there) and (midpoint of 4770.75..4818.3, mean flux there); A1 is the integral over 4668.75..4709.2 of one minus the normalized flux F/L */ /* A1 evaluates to 0.6 A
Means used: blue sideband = 22.3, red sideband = 21.8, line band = 21.8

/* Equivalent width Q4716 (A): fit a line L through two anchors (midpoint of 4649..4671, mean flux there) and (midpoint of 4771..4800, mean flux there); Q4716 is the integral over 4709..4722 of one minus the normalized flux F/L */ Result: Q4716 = -0.6 A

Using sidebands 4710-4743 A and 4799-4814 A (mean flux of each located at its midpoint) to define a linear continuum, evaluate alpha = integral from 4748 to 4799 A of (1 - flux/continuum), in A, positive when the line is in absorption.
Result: 1.4 A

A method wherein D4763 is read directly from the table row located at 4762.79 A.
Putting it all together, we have 23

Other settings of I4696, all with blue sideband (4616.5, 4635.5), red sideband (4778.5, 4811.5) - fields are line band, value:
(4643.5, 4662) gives 0.3 A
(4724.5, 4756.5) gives 0.3 A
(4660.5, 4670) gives -0.2 A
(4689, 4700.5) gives 0.1 A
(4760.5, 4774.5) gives 0.1 A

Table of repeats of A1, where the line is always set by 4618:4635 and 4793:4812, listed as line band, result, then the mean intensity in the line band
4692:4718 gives 0.6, 21.8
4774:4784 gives 0.4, 21.3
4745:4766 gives 0.1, 22.2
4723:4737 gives 0.4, 21.7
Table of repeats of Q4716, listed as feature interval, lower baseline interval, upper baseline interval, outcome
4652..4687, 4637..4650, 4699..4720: -2.3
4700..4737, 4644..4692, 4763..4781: -0.1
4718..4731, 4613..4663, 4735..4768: -0.2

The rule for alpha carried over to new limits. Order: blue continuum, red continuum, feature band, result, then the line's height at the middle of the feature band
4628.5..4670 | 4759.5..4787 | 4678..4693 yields 0.0 A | 22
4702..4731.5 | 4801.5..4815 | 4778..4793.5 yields 0.8 A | 22.4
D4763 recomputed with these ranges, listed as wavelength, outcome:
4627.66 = 22.9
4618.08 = 22.1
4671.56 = 23.3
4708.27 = 20.7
